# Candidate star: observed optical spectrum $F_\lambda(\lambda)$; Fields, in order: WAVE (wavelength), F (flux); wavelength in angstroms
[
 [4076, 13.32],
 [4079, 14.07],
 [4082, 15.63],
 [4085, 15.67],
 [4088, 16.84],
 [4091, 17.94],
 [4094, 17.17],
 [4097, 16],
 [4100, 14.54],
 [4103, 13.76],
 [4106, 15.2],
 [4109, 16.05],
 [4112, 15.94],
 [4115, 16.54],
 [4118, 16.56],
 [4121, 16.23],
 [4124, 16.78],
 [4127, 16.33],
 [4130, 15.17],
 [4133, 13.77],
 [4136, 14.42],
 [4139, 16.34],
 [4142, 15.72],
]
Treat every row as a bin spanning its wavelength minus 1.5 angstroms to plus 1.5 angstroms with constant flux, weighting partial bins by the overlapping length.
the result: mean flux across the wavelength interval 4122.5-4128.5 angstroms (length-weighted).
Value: 16.6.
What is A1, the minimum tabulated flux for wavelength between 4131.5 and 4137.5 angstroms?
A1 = 13.77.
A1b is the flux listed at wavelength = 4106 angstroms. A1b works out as 15.2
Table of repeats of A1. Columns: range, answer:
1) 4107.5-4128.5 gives 15.94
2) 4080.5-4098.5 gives 15.63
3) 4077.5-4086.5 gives 14.07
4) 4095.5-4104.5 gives 13.76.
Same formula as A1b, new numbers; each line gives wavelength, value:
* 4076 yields 13.32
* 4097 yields 16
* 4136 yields 14.42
